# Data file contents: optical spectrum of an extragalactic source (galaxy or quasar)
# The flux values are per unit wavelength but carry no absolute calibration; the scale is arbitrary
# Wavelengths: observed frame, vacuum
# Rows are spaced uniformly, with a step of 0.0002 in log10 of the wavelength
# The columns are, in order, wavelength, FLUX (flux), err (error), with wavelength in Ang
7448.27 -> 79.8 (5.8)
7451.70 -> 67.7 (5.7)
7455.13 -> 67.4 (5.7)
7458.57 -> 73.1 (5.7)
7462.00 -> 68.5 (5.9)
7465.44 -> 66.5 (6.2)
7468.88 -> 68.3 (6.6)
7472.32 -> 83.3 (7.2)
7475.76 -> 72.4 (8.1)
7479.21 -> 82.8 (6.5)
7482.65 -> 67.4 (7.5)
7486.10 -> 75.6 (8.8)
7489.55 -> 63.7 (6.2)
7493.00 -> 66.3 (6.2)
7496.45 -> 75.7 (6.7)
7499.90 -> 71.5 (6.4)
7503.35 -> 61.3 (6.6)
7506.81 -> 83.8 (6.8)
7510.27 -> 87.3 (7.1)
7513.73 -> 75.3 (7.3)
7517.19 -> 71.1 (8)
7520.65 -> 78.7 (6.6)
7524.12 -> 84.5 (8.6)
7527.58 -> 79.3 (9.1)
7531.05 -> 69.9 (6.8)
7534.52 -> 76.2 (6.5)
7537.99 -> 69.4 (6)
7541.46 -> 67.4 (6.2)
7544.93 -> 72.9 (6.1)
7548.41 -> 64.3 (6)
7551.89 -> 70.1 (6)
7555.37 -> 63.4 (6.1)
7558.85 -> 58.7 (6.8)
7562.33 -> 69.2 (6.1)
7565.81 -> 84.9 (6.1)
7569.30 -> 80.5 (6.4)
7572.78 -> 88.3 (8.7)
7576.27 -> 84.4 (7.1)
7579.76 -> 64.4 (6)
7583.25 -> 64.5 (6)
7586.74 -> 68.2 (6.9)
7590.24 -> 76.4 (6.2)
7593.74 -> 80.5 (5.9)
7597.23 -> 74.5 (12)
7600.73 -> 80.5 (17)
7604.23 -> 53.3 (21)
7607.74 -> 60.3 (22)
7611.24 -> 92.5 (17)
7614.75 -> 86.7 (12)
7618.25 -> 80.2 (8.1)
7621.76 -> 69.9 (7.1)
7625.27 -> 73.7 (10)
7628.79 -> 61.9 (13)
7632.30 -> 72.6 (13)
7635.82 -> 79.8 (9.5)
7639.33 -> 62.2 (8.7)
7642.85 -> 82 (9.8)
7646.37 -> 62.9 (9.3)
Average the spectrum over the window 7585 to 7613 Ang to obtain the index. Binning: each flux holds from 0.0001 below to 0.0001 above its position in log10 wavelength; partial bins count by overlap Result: 73.3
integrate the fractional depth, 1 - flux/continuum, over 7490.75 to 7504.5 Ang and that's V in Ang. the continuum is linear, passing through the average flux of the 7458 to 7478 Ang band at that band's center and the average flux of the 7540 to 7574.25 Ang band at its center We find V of 0.6 Ang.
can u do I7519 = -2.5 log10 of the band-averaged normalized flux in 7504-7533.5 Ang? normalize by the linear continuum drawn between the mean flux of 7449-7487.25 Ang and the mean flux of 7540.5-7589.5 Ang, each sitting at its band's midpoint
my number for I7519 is -0.088 mag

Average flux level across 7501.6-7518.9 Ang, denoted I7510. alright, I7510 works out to 75.8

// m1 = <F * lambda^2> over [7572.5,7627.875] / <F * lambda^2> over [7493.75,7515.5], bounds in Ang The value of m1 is 1.0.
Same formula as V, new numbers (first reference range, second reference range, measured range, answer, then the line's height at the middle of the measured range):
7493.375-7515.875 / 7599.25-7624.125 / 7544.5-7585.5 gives 1.6 Ang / 74.9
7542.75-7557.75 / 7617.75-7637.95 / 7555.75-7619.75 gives -4.5 Ang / 69.7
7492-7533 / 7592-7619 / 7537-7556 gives 1.9 Ang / 75.7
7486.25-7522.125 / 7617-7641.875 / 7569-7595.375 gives -1.2 Ang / 72.3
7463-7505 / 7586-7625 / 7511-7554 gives -0.5 Ang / 72.7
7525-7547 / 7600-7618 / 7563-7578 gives -2.0 Ang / 73.8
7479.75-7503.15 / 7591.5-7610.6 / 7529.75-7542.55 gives -0.1 Ang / 70.6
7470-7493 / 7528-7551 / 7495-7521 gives -1.2 Ang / 72.1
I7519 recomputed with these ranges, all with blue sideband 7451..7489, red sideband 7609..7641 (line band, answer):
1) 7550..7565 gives 0.11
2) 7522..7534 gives -0.07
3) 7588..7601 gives -0.04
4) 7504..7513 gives -0.12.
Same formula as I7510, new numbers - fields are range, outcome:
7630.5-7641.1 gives 71.5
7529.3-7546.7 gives 71.1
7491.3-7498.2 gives 71.1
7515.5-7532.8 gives 76.7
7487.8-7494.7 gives 65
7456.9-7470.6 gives 69.1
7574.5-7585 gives 71.2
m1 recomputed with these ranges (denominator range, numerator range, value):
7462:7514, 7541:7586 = 1.00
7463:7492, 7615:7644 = 1.06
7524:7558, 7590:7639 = 1.07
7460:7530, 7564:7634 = 1.04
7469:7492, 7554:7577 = 1.05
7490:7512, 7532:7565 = 0.94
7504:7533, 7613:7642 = 0.97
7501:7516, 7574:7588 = 0.95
